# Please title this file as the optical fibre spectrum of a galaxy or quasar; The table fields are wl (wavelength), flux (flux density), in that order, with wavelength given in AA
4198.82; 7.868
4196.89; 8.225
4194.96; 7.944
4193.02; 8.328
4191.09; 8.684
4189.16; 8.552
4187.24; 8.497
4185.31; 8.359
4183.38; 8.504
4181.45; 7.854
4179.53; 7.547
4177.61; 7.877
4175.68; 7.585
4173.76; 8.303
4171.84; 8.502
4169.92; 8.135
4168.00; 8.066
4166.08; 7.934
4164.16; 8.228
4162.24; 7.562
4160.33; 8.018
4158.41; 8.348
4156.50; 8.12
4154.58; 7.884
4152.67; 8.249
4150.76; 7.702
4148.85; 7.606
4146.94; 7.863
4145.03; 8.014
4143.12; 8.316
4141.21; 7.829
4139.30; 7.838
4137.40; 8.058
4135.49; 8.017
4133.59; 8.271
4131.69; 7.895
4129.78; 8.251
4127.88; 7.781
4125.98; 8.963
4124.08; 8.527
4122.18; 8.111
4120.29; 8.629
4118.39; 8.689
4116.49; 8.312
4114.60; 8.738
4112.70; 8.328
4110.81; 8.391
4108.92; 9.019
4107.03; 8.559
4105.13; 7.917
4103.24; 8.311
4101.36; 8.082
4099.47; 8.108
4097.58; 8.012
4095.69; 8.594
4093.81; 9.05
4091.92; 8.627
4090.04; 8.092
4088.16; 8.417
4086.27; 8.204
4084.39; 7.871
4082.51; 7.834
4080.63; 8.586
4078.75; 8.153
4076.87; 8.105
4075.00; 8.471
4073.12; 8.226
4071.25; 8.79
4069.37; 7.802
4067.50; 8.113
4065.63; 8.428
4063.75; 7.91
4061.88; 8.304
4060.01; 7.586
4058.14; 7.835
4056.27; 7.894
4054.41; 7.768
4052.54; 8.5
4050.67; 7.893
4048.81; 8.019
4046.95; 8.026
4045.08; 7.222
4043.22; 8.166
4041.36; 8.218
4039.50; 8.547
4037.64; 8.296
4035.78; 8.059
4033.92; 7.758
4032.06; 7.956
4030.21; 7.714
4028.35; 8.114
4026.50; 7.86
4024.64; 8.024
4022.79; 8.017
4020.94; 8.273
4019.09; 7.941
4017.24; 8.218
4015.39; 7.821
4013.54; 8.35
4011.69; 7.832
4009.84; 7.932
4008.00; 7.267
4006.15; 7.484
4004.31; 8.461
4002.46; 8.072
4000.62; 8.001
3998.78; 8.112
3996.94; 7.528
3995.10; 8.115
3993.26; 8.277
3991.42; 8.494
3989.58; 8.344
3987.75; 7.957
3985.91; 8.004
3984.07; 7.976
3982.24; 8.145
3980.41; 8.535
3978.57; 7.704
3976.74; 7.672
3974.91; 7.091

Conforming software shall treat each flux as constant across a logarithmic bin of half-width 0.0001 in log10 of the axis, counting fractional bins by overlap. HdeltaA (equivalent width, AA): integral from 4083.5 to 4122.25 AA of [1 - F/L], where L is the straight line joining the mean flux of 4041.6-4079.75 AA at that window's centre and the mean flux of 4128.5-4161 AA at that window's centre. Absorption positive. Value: -1.70 AA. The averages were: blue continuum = 8.07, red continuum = 8.01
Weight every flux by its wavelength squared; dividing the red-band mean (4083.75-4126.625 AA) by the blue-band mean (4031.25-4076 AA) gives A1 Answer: 1.1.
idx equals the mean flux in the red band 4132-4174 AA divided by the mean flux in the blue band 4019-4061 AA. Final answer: 1.01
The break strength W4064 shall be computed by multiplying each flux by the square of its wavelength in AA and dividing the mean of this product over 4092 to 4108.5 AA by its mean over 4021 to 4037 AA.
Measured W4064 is 1.09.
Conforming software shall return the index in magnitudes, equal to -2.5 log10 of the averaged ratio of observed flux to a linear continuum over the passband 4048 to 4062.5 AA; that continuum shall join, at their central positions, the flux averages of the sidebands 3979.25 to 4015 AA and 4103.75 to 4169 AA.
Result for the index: 0.02 mag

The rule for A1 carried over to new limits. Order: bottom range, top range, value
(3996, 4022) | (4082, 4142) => 1.10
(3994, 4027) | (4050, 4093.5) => 1.06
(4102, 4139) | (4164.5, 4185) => 0.99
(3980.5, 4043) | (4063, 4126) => 1.08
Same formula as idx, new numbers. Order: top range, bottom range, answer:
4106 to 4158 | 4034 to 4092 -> 1.01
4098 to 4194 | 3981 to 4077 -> 1.02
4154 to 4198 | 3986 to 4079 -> 1.01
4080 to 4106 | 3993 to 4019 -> 1.04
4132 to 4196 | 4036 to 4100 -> 0.99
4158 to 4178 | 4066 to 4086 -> 0.98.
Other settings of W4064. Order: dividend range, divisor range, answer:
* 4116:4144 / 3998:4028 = 1.09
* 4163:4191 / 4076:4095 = 1.03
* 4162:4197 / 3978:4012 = 1.11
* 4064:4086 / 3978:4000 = 1.06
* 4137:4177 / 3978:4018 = 1.08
